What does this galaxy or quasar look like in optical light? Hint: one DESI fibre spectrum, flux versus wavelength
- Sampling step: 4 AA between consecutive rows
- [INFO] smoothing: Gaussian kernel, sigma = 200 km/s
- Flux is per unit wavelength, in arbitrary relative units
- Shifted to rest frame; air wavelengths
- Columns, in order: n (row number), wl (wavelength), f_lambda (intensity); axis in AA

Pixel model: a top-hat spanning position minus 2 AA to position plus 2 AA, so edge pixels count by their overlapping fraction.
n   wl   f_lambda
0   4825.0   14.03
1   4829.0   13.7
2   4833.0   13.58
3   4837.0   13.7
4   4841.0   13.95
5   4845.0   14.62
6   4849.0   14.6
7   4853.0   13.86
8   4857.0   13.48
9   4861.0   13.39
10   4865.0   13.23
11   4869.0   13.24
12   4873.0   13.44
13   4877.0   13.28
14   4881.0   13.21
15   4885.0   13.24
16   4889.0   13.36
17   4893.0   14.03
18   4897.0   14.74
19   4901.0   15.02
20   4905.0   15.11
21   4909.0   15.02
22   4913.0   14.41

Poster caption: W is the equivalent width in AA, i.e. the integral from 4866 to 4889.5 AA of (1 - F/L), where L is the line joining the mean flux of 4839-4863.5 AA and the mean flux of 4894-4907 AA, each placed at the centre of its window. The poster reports 1.9 AA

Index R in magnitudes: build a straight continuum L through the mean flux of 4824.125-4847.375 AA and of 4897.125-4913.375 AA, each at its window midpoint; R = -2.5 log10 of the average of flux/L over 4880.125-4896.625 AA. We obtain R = 0.08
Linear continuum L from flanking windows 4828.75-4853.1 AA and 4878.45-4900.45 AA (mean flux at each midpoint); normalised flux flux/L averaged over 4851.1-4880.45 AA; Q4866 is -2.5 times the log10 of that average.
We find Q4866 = 0.04 mag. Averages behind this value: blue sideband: 14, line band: 13.4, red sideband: 13.8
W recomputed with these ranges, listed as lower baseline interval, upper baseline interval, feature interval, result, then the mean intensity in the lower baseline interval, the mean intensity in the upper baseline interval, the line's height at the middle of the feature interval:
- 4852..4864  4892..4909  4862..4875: 0.49 AA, 13.5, 14.8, 13.8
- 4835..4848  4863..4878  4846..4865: -0.11 AA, 14.1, 13.3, 13.7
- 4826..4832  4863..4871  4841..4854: -0.81 AA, 13.7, 13.2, 13.5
